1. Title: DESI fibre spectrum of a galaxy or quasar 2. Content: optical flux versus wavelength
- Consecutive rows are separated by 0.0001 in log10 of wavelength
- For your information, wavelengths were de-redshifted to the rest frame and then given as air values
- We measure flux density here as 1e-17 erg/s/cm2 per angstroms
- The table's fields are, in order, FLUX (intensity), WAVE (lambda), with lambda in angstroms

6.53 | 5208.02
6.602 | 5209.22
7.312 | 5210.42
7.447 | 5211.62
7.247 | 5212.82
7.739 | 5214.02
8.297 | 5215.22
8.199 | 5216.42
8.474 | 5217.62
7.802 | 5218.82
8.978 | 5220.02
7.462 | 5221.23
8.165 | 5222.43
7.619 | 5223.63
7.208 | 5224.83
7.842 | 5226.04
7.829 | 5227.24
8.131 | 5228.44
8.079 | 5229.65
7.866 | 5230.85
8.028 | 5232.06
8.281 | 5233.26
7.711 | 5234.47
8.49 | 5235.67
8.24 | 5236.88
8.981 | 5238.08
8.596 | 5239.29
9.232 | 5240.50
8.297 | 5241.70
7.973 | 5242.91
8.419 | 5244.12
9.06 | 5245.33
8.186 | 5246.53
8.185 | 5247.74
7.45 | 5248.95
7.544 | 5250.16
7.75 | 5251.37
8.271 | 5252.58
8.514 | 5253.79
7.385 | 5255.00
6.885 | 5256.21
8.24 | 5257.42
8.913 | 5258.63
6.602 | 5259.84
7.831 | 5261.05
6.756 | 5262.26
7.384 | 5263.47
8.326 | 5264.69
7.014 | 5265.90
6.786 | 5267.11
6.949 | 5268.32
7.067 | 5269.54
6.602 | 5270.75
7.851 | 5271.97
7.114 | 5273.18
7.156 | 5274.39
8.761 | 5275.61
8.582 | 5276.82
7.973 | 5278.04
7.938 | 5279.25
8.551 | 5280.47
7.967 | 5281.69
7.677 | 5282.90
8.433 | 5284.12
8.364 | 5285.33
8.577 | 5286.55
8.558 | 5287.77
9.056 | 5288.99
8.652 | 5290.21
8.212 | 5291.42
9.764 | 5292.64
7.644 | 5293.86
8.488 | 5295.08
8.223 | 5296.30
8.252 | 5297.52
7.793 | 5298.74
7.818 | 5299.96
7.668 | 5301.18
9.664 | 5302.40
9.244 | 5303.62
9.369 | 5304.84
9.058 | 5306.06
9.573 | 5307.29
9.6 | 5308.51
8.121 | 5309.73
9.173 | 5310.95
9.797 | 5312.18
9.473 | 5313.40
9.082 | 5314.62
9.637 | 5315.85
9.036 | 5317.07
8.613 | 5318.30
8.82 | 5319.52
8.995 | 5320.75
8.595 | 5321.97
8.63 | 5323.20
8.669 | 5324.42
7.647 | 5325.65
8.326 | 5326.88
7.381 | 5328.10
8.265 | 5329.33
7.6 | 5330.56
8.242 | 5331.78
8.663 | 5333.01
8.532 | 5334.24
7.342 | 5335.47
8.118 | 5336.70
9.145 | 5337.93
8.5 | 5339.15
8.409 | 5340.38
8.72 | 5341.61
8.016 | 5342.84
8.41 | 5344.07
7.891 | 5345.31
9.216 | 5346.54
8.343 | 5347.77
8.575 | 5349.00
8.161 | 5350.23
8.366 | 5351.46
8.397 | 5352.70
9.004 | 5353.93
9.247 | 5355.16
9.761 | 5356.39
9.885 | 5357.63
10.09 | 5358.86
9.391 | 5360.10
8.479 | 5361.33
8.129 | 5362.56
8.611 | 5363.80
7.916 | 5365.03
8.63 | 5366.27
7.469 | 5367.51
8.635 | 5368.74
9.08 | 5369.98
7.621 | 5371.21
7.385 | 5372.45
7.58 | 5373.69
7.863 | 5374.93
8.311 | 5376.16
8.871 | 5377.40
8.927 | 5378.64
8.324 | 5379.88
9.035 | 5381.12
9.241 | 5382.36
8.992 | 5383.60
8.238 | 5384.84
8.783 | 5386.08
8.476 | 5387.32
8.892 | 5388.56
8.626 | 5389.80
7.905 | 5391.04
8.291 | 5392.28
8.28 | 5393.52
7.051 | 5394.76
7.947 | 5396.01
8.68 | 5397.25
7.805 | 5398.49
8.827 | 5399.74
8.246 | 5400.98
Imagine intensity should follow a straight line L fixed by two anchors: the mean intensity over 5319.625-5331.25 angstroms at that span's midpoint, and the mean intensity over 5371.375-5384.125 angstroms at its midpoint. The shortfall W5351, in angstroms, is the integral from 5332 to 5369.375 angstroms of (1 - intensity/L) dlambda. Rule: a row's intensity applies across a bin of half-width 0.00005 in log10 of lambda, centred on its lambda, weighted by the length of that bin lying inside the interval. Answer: -1.2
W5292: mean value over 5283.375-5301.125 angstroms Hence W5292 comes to 8.39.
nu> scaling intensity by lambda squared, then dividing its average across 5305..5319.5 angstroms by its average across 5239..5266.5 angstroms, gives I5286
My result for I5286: 1.18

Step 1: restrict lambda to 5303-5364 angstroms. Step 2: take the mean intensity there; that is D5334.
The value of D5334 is 8.73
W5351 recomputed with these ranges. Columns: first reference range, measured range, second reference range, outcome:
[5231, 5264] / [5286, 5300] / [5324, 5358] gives -0.3 angstroms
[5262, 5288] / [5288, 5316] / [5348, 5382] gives -2.9 angstroms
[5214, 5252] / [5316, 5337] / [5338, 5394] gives 0.2 angstroms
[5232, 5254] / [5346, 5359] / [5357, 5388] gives -0.7 angstroms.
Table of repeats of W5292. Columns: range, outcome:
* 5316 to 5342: 8.41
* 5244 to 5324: 8.27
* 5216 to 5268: 7.97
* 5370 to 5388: 8.43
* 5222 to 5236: 7.93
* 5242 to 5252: 8.07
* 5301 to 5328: 8.94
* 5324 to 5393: 8.47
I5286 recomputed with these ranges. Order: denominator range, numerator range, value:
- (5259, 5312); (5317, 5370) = 1.07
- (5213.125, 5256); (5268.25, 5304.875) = 1.03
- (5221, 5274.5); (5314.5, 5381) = 1.13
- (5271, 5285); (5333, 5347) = 1.08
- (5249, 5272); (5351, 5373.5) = 1.20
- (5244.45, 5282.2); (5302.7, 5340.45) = 1.15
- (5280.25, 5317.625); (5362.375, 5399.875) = 0.98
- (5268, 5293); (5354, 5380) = 1.10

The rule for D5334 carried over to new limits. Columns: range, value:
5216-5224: 8.11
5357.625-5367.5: 8.74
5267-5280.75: 7.62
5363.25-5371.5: 8.31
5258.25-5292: 7.84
